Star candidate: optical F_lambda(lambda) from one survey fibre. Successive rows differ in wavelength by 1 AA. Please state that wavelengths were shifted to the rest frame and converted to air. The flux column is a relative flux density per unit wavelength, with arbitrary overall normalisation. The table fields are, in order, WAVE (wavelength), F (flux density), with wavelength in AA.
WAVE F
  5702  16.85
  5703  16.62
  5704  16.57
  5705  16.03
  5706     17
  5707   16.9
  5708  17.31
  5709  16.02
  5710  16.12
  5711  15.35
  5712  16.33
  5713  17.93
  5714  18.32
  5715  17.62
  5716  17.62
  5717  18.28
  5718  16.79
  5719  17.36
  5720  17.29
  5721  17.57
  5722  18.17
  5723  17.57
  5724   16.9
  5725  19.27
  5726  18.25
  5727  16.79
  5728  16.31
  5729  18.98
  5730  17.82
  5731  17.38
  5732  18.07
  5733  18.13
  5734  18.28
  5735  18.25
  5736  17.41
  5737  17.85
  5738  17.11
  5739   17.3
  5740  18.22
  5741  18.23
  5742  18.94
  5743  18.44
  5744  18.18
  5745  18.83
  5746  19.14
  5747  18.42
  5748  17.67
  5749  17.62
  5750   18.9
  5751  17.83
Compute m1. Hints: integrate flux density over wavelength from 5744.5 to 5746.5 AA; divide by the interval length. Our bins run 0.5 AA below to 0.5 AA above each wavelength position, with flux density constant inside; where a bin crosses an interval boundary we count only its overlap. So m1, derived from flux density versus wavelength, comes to 19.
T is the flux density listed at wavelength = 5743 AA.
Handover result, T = 18.44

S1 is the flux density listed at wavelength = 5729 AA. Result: 18.98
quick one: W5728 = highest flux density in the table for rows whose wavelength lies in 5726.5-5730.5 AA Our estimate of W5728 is 18.98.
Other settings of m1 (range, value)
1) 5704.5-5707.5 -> 16.6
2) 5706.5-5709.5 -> 16.7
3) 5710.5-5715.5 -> 17.1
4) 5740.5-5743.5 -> 18.5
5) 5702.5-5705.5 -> 16.4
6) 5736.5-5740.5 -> 17.6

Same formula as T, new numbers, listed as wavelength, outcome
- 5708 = 17.31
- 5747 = 18.42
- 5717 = 18.28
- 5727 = 16.79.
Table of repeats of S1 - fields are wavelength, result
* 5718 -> 16.79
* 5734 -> 18.28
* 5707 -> 16.9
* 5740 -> 18.22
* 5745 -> 18.83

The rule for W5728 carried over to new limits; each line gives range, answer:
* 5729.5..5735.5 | 18.28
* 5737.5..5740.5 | 18.22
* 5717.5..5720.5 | 17.36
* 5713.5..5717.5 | 18.32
